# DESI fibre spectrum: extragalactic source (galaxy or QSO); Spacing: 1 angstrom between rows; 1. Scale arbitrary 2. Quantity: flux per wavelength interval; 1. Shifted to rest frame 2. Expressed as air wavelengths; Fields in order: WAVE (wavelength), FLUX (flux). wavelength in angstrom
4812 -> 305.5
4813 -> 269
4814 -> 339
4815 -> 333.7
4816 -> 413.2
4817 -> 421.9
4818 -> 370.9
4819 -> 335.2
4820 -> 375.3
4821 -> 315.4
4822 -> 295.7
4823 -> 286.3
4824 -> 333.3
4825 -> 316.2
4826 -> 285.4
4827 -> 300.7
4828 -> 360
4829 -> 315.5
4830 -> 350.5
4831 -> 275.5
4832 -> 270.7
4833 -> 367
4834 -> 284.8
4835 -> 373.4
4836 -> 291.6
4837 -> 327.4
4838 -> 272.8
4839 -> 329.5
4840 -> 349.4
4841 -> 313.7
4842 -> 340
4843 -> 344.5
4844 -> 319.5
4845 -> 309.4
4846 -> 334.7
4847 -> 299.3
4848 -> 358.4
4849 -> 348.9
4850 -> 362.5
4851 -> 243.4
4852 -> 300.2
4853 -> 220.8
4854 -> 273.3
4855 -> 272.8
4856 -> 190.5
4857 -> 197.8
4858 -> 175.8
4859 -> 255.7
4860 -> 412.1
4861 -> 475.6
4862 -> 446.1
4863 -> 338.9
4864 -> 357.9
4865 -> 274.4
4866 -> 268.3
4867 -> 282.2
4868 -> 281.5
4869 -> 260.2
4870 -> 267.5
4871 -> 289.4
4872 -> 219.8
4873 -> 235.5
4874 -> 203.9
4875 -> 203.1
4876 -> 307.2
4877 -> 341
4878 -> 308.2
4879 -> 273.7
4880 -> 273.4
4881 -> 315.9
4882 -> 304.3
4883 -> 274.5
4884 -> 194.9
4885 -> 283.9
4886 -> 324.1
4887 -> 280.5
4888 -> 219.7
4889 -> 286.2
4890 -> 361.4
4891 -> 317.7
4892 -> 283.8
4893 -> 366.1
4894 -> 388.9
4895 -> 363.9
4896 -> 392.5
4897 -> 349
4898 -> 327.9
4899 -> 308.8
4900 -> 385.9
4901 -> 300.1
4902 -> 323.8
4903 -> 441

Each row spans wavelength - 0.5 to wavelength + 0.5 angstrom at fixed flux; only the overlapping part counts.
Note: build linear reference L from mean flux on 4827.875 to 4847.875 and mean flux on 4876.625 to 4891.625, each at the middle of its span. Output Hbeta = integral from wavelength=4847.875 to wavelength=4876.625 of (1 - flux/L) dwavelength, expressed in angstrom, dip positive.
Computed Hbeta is 1.8 angstrom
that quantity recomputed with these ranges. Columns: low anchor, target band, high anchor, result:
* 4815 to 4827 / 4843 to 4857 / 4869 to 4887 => 0.6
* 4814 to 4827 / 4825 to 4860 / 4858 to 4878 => 2.0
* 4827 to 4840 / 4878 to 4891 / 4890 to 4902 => 2.1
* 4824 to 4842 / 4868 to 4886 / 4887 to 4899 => 3.1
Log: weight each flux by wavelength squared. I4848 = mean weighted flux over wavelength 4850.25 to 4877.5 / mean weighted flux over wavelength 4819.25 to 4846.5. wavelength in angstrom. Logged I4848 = 0.89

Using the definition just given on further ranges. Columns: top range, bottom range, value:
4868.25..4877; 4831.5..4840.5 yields 0.81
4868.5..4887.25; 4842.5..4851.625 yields 0.85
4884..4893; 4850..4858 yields 1.21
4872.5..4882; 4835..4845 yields 0.87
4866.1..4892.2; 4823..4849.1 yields 0.88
